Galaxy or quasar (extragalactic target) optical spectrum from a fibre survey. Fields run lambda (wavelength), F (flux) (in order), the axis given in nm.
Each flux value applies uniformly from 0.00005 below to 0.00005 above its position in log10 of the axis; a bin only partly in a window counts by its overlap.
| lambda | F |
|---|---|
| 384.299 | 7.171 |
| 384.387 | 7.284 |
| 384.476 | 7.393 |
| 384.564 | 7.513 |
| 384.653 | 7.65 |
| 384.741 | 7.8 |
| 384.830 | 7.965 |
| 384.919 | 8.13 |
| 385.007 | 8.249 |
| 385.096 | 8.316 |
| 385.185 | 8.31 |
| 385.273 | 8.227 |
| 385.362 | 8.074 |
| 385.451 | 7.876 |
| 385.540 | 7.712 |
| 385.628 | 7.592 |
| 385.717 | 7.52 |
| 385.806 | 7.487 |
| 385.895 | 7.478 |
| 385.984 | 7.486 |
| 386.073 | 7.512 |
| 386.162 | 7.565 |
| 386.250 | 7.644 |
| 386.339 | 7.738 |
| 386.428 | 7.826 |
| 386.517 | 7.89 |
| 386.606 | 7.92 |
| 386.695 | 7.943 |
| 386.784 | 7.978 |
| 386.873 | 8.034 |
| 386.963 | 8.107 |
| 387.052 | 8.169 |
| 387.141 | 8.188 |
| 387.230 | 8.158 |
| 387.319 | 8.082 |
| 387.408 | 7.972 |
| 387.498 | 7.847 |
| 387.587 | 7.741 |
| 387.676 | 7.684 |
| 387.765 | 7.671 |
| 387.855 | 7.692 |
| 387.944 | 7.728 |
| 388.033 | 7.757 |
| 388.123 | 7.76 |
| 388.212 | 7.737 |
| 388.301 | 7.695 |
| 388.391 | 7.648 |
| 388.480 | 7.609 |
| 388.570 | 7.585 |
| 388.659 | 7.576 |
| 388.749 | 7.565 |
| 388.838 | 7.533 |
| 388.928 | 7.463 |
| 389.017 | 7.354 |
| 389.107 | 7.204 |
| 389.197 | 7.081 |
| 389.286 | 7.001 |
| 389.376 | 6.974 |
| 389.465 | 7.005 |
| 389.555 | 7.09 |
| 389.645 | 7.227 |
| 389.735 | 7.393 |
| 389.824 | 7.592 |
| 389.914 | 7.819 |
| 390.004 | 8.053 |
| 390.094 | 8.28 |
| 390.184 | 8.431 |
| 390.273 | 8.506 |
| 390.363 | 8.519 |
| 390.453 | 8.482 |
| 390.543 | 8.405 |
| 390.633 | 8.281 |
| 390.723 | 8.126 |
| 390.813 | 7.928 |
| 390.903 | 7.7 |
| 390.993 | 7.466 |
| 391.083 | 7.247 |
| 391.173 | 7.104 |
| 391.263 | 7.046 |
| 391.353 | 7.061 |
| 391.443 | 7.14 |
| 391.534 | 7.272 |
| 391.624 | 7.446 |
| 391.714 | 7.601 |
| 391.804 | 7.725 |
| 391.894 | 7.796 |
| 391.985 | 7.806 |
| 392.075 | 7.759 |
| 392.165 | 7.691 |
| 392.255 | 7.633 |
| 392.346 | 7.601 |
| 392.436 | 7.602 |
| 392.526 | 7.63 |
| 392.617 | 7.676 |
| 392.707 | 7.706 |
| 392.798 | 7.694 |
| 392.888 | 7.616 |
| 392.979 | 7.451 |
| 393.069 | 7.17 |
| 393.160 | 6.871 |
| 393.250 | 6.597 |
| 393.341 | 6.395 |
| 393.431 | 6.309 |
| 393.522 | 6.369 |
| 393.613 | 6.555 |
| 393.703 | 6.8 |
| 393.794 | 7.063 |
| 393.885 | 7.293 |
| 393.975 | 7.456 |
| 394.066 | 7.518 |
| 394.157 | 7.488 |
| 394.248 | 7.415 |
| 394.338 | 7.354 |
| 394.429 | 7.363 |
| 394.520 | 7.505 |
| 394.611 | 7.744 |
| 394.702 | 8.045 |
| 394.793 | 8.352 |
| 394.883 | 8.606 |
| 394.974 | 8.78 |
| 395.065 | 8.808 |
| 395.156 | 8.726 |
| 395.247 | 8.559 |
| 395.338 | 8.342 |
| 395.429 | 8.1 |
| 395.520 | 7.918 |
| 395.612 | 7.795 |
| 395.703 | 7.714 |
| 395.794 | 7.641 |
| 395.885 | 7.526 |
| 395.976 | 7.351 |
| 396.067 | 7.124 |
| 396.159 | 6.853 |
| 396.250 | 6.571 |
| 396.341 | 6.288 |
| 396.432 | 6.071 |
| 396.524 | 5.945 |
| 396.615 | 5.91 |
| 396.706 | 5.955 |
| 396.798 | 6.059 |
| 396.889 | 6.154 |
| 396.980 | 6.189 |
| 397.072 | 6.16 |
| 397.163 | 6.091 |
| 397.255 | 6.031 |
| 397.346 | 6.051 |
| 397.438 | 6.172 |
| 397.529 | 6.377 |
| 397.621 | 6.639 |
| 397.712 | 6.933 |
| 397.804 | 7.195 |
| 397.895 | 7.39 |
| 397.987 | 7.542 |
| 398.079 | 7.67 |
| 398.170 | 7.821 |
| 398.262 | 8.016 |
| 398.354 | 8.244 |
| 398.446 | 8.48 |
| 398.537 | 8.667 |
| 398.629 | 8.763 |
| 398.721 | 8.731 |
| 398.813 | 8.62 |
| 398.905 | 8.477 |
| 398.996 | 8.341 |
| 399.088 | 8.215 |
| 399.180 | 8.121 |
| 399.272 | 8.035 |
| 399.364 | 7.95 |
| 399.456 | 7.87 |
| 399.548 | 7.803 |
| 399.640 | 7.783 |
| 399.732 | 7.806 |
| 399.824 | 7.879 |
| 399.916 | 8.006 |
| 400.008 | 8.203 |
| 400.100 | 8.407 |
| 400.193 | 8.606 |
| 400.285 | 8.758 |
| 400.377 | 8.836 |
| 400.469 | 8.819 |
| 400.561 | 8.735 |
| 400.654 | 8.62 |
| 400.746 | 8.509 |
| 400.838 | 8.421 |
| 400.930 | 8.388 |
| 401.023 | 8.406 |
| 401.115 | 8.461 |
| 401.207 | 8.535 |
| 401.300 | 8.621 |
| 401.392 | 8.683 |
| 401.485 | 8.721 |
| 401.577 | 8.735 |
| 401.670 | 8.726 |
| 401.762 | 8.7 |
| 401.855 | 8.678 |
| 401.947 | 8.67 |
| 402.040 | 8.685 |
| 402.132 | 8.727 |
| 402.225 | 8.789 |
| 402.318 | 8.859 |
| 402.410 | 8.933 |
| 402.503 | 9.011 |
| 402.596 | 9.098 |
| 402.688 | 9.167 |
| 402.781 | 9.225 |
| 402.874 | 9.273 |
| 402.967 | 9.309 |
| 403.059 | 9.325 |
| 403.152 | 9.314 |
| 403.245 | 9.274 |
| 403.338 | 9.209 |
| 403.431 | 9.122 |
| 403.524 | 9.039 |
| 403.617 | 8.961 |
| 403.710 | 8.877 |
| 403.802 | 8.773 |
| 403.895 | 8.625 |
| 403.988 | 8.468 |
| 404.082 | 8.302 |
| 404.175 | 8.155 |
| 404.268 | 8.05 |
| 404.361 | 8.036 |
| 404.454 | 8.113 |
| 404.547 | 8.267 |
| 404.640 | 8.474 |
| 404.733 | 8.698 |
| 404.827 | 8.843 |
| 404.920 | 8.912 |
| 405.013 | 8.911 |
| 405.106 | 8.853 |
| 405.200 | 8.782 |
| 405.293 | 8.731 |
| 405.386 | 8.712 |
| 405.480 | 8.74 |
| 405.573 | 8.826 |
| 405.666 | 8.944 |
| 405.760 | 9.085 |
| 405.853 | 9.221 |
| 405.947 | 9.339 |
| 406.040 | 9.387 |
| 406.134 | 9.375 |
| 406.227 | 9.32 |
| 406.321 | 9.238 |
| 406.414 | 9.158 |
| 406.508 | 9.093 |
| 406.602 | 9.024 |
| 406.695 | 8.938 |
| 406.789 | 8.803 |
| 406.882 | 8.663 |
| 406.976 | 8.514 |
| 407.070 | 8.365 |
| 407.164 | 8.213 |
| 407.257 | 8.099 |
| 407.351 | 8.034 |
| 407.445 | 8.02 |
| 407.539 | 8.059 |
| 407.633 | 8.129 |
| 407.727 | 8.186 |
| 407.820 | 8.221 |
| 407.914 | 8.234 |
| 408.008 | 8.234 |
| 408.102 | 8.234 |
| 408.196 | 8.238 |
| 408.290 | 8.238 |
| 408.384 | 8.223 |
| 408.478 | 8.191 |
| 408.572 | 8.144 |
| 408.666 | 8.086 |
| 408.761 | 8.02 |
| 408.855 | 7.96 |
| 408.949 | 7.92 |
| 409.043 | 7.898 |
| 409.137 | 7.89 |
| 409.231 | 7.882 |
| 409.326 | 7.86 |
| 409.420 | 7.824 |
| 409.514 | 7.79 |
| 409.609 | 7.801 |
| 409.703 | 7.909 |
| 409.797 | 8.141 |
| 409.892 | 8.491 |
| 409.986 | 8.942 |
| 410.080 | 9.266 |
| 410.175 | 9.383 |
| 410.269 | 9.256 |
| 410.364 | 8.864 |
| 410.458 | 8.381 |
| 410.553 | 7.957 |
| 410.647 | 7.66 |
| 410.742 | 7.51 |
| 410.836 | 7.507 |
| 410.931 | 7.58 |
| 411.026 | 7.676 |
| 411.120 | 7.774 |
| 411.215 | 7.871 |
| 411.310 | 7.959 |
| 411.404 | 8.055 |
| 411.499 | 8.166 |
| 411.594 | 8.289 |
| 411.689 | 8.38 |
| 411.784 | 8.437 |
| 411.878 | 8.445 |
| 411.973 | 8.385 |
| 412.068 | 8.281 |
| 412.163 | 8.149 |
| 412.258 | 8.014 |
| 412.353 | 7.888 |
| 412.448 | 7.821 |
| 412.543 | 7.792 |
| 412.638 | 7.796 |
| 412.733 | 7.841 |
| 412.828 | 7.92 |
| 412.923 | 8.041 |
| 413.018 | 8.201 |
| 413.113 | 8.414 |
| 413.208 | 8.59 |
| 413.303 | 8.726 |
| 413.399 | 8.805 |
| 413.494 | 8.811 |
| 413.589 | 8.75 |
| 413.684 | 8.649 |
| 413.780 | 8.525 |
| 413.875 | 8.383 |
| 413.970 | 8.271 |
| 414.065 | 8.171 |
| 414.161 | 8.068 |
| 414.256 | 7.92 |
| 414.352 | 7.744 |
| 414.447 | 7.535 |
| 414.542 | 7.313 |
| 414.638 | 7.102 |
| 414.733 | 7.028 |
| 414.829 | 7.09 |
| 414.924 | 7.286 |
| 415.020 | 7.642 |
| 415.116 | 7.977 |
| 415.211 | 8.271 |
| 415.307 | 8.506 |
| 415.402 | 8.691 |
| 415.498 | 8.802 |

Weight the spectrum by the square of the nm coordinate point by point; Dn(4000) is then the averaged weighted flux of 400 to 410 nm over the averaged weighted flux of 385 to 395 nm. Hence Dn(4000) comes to 1.21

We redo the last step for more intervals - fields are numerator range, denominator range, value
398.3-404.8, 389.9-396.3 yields 1.18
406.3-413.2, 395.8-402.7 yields 1.10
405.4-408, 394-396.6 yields 1.21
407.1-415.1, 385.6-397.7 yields 1.20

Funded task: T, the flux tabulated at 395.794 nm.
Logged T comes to 7.641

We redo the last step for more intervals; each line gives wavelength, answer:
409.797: 8.141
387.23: 8.158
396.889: 6.154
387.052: 8.169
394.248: 7.415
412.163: 8.149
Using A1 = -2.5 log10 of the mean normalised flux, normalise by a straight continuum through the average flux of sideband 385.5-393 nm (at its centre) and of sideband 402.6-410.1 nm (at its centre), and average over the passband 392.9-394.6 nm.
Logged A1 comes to 0.12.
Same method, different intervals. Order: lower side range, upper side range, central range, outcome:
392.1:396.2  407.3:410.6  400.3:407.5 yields -0.10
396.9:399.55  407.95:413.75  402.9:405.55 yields -0.12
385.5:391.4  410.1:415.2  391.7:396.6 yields 0.05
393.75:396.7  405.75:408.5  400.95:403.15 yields -0.09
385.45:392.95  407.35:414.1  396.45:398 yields 0.23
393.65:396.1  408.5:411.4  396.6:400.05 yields 0.06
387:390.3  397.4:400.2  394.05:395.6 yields -0.03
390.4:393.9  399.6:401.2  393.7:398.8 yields 0.08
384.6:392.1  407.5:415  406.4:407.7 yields -0.06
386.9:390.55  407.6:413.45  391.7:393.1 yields 0.02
